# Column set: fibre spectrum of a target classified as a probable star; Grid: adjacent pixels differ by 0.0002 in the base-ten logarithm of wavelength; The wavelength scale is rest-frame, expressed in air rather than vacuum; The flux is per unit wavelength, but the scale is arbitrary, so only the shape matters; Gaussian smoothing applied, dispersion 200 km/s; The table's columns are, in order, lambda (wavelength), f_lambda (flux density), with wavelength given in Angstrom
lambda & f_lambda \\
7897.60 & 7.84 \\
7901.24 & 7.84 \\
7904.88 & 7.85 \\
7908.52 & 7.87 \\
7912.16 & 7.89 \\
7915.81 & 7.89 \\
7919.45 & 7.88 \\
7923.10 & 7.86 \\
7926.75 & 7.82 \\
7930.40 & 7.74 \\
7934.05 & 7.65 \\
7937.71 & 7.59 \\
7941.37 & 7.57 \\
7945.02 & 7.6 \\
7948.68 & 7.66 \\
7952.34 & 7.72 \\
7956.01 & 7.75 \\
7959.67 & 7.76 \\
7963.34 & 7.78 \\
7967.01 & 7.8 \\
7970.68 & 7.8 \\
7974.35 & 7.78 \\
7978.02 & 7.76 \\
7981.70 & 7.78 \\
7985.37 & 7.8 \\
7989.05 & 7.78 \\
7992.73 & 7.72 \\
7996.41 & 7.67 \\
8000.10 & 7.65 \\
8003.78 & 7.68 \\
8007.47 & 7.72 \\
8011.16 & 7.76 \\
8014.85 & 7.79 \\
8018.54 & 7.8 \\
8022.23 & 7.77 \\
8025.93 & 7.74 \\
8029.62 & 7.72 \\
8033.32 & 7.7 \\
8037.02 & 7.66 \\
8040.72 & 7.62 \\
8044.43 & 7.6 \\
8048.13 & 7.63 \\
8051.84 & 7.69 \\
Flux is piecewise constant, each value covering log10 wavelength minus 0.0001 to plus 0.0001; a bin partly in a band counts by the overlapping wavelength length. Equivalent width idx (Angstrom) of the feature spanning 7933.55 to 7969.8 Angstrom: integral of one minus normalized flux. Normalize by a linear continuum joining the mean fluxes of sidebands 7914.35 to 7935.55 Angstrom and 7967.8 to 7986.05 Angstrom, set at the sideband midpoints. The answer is 0.49 Angstrom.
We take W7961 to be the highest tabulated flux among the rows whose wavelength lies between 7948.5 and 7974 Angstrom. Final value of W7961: 7.8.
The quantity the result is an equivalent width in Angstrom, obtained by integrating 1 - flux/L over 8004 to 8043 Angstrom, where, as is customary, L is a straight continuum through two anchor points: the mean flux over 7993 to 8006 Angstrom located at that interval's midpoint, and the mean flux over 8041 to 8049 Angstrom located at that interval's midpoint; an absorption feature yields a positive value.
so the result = -0.42 Angstrom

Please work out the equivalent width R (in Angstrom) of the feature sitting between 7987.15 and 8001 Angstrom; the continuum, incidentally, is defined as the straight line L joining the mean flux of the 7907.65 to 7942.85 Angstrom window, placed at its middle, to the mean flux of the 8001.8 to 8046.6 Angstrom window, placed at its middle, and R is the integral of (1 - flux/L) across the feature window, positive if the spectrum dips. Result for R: 0.0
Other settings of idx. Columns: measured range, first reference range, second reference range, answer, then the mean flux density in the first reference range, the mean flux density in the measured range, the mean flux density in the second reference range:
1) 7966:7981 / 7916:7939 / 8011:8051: -0.1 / 7.77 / 7.78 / 7.71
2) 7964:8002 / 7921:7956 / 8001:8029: -0.1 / 7.69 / 7.76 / 7.75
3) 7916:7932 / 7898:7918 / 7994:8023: 0.0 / 7.87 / 7.84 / 7.73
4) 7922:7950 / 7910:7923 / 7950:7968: 0.5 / 7.88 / 7.68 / 7.75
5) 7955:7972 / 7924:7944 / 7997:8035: -0.2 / 7.68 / 7.78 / 7.73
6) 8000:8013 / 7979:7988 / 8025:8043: 0.1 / 7.79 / 7.71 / 7.68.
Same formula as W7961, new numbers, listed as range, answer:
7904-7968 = 7.89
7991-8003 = 7.72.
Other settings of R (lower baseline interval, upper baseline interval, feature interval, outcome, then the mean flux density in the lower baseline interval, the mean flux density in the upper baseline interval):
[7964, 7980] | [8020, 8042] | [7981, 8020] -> 0.0 Angstrom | 7.78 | 7.71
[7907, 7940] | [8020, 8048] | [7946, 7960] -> 0.1 Angstrom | 7.79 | 7.69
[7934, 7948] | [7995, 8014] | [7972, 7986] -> -0.2 Angstrom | 7.6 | 7.7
